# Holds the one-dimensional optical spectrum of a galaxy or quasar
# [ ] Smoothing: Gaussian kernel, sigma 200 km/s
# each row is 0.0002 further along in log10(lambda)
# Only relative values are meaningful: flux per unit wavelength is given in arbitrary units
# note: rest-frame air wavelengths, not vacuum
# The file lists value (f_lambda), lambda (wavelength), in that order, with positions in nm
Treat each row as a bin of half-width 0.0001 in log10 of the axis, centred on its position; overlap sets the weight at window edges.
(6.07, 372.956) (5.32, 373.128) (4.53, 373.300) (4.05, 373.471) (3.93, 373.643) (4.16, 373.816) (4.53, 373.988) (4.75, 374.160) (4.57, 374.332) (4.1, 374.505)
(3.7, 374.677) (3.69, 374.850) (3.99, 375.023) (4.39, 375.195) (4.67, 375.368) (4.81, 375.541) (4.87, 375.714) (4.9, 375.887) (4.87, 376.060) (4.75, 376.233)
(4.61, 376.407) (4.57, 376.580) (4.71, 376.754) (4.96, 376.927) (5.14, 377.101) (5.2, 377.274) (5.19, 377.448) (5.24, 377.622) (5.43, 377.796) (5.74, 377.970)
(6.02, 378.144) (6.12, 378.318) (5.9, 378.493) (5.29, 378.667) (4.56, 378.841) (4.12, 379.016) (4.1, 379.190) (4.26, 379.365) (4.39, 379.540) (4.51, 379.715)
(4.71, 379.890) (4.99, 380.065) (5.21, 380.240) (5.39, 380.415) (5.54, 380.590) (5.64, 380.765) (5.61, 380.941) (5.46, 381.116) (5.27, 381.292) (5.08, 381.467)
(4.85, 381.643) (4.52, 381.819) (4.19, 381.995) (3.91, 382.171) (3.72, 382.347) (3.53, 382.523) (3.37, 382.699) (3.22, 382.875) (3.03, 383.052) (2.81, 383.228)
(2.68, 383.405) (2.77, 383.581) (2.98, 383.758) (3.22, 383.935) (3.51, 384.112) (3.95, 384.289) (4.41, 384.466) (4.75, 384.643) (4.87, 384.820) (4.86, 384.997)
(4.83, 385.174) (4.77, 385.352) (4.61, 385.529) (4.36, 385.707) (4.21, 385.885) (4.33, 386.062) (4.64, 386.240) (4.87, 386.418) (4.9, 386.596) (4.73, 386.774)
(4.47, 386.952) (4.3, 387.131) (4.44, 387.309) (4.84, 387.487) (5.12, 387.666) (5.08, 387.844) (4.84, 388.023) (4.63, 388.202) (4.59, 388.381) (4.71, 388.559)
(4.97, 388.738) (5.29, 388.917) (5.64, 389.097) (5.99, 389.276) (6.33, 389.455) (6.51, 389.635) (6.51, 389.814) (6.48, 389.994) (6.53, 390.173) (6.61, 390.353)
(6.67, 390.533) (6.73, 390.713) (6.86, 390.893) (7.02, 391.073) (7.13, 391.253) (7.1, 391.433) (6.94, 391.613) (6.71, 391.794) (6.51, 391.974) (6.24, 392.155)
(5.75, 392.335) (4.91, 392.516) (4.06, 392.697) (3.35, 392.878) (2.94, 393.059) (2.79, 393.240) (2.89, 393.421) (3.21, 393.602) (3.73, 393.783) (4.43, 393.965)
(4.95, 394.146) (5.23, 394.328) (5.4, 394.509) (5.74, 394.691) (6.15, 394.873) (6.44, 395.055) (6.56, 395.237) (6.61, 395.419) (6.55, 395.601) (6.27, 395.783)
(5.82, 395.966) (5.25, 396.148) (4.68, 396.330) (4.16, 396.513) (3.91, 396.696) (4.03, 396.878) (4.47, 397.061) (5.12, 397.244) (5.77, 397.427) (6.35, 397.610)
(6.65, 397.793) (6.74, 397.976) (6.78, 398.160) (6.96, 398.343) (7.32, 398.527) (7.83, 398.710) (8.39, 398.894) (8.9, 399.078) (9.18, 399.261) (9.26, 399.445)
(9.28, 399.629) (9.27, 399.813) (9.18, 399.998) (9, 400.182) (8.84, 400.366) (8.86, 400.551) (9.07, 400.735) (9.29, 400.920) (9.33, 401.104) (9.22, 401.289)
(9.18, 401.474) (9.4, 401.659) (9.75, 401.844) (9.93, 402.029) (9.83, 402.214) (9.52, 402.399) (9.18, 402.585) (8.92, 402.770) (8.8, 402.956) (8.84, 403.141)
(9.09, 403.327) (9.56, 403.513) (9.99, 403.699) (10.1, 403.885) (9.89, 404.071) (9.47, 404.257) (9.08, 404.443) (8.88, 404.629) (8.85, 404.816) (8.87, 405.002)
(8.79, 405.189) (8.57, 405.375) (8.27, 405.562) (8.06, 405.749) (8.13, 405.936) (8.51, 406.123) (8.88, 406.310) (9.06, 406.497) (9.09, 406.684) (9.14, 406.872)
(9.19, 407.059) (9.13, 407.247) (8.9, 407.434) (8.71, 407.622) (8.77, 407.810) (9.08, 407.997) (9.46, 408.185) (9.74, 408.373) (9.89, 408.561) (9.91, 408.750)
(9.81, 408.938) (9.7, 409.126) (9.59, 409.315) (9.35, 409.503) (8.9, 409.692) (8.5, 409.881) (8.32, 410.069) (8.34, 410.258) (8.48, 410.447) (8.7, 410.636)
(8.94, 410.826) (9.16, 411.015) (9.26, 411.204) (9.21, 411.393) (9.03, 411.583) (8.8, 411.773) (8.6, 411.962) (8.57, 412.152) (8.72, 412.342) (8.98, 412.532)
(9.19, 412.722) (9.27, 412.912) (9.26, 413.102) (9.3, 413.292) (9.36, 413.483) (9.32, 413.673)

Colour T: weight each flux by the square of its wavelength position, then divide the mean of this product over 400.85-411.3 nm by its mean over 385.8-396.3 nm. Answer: 1.8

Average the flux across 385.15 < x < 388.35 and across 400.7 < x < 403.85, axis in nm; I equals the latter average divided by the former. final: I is 2.01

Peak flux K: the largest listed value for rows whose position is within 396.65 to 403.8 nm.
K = 9.99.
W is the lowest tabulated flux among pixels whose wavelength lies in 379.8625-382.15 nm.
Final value 4.19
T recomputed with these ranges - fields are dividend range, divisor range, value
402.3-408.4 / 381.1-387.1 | 2.42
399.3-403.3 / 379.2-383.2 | 2.26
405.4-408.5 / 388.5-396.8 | 1.72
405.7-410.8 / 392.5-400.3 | 1.59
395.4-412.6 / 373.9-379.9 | 2.03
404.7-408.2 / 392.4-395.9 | 1.92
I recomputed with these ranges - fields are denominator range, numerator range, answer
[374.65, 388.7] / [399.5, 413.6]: 1.99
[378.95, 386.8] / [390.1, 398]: 1.26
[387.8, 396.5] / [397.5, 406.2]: 1.59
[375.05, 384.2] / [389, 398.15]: 1.22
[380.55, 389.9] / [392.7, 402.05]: 1.45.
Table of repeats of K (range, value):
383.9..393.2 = 7.13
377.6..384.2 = 6.12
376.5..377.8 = 5.43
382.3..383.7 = 3.72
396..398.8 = 7.83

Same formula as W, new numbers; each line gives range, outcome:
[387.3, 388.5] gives 4.44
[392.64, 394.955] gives 2.79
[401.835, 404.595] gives 8.8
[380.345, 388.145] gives 2.68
